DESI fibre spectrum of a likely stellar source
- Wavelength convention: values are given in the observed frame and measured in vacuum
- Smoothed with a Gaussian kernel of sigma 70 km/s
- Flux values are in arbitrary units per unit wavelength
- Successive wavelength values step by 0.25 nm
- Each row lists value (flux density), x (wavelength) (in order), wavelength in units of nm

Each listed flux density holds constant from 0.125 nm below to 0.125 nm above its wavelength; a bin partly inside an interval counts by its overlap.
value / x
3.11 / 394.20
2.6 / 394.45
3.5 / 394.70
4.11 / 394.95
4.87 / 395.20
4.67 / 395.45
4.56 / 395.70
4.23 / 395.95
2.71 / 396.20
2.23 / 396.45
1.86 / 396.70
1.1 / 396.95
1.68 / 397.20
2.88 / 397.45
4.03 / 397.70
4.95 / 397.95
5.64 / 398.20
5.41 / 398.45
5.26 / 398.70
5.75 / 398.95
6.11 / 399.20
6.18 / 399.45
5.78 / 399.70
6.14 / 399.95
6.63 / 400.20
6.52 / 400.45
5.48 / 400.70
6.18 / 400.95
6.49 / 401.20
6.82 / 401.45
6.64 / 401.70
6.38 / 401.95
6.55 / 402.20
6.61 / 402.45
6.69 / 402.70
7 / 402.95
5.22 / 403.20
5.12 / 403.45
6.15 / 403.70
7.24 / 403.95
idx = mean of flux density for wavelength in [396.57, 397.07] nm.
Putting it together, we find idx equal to 1.49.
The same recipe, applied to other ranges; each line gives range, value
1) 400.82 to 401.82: 6.53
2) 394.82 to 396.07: 4.49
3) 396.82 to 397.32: 1.39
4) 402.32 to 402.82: 6.65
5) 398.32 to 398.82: 5.34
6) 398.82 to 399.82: 5.95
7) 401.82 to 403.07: 6.64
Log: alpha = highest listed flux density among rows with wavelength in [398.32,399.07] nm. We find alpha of 5.75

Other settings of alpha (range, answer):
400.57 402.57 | 6.82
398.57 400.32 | 6.63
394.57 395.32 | 4.87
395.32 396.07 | 4.67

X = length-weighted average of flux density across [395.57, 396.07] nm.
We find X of 4.4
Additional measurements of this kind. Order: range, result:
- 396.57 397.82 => 2.3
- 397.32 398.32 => 4.36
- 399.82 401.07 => 6.19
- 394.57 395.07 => 3.79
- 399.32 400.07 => 6.03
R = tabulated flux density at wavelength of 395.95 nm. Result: 4.23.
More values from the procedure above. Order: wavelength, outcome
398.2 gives 5.64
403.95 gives 7.24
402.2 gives 6.55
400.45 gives 6.52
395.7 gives 4.56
